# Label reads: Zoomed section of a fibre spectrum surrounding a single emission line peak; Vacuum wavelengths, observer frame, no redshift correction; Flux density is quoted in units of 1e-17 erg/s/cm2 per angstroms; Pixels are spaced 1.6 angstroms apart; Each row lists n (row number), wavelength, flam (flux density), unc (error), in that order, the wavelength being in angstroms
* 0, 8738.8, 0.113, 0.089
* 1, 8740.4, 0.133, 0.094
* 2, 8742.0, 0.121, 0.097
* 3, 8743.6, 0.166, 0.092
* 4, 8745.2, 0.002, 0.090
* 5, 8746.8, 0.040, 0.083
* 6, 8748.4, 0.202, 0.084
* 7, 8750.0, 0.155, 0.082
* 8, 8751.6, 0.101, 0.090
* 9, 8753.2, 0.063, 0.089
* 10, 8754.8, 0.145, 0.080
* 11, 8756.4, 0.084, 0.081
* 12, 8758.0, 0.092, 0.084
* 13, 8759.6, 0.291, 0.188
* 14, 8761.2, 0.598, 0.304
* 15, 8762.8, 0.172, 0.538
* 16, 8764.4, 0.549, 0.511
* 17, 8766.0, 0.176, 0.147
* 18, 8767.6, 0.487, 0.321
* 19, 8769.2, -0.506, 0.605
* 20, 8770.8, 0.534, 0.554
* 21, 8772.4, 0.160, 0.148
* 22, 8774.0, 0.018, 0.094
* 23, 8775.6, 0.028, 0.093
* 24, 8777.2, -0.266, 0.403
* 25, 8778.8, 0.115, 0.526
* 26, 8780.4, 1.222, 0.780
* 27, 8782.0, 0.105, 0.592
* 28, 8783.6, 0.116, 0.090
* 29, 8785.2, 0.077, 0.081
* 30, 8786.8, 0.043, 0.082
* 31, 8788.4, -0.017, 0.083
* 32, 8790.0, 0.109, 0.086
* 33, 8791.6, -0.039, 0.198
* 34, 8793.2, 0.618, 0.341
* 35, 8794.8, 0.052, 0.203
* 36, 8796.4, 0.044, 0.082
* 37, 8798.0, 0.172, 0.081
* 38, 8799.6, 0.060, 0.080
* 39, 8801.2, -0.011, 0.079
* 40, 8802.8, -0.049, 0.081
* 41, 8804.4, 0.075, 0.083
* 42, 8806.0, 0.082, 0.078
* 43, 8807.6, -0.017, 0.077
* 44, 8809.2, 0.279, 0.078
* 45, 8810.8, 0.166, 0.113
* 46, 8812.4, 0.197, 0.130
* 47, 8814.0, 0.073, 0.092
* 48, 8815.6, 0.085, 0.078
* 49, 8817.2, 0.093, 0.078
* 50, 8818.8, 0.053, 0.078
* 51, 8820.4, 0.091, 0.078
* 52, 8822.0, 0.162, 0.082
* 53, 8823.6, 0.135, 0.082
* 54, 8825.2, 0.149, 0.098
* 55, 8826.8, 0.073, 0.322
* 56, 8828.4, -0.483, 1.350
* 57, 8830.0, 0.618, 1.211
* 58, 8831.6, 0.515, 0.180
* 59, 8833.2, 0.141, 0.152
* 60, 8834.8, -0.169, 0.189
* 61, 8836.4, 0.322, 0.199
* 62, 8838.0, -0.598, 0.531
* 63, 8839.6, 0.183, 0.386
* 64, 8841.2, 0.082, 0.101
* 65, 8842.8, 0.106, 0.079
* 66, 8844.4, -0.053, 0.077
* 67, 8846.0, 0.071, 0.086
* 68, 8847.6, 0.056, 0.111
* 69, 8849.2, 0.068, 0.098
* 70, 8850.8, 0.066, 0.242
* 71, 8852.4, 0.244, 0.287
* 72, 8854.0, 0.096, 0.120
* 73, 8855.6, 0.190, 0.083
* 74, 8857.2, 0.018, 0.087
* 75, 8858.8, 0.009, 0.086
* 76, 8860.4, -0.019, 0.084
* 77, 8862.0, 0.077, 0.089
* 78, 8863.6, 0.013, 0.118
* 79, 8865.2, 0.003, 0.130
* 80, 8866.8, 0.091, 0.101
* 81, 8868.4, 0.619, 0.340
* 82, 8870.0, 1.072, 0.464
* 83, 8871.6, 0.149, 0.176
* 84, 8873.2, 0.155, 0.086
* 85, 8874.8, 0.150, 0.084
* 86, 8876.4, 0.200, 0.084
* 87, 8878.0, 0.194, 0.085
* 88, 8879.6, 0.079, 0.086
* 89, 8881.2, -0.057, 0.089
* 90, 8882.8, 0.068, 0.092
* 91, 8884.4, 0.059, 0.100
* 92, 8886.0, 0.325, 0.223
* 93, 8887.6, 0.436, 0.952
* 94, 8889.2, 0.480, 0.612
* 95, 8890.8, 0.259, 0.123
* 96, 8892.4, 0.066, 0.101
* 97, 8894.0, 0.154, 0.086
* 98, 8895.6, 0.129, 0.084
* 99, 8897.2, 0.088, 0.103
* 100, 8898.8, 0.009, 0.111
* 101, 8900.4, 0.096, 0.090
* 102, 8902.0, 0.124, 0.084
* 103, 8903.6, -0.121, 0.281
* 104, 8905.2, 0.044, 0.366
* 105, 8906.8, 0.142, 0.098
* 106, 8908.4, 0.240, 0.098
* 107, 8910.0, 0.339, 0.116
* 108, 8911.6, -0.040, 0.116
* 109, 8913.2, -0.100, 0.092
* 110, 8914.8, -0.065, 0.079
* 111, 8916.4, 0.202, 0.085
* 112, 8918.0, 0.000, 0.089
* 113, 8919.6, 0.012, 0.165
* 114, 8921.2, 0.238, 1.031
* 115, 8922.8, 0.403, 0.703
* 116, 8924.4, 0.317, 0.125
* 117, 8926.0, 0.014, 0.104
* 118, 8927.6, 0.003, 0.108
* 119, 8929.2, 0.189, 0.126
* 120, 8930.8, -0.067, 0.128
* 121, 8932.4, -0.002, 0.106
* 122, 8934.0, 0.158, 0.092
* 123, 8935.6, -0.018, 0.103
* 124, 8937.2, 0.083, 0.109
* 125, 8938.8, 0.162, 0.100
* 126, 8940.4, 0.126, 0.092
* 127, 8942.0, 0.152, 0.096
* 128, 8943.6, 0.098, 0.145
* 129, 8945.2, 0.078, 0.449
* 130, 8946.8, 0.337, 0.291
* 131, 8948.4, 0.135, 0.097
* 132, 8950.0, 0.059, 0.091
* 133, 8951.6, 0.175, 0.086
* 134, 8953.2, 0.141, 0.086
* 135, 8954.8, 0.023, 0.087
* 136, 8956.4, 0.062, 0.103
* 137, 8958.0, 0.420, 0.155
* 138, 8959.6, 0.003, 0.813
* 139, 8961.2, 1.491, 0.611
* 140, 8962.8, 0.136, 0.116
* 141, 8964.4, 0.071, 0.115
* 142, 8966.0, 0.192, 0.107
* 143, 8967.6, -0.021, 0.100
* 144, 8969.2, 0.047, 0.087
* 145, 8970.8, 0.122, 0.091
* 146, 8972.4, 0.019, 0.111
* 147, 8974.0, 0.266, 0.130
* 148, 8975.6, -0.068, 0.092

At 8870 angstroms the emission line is H-gamma 4340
